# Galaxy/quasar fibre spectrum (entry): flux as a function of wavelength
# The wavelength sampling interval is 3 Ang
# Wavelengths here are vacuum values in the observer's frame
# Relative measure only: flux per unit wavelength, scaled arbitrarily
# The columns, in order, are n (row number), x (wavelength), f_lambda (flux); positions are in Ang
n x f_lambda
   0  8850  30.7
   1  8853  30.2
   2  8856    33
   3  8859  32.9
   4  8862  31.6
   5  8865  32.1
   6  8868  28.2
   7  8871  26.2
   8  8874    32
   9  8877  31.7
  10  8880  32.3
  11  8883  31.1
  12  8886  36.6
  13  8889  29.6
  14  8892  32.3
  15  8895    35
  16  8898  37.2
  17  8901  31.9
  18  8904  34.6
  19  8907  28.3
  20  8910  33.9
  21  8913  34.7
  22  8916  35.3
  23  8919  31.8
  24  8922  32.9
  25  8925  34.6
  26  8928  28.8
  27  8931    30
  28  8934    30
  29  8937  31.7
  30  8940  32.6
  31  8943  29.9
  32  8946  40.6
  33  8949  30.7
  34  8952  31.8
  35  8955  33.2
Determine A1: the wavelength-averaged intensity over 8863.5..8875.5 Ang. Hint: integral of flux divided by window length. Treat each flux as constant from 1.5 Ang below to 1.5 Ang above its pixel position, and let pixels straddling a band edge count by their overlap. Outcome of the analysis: 29.6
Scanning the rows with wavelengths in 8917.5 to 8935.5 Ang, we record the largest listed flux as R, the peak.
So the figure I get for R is 34.6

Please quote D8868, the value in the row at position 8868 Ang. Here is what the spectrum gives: 28.2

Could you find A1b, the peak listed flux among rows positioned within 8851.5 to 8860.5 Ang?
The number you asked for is 33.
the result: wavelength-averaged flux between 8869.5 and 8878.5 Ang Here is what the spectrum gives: 30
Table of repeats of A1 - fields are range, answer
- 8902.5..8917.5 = 33.4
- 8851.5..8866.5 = 32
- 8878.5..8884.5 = 31.7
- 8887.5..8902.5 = 33.2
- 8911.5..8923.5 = 33.7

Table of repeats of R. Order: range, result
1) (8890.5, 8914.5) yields 37.2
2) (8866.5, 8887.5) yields 36.6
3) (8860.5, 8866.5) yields 32.1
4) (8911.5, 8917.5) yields 35.3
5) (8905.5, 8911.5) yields 33.9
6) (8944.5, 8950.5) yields 40.6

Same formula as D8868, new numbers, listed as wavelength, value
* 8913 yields 34.7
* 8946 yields 40.6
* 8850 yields 30.7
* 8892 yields 32.3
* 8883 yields 31.1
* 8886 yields 36.6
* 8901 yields 31.9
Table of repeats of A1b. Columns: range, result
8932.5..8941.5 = 32.6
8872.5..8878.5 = 32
